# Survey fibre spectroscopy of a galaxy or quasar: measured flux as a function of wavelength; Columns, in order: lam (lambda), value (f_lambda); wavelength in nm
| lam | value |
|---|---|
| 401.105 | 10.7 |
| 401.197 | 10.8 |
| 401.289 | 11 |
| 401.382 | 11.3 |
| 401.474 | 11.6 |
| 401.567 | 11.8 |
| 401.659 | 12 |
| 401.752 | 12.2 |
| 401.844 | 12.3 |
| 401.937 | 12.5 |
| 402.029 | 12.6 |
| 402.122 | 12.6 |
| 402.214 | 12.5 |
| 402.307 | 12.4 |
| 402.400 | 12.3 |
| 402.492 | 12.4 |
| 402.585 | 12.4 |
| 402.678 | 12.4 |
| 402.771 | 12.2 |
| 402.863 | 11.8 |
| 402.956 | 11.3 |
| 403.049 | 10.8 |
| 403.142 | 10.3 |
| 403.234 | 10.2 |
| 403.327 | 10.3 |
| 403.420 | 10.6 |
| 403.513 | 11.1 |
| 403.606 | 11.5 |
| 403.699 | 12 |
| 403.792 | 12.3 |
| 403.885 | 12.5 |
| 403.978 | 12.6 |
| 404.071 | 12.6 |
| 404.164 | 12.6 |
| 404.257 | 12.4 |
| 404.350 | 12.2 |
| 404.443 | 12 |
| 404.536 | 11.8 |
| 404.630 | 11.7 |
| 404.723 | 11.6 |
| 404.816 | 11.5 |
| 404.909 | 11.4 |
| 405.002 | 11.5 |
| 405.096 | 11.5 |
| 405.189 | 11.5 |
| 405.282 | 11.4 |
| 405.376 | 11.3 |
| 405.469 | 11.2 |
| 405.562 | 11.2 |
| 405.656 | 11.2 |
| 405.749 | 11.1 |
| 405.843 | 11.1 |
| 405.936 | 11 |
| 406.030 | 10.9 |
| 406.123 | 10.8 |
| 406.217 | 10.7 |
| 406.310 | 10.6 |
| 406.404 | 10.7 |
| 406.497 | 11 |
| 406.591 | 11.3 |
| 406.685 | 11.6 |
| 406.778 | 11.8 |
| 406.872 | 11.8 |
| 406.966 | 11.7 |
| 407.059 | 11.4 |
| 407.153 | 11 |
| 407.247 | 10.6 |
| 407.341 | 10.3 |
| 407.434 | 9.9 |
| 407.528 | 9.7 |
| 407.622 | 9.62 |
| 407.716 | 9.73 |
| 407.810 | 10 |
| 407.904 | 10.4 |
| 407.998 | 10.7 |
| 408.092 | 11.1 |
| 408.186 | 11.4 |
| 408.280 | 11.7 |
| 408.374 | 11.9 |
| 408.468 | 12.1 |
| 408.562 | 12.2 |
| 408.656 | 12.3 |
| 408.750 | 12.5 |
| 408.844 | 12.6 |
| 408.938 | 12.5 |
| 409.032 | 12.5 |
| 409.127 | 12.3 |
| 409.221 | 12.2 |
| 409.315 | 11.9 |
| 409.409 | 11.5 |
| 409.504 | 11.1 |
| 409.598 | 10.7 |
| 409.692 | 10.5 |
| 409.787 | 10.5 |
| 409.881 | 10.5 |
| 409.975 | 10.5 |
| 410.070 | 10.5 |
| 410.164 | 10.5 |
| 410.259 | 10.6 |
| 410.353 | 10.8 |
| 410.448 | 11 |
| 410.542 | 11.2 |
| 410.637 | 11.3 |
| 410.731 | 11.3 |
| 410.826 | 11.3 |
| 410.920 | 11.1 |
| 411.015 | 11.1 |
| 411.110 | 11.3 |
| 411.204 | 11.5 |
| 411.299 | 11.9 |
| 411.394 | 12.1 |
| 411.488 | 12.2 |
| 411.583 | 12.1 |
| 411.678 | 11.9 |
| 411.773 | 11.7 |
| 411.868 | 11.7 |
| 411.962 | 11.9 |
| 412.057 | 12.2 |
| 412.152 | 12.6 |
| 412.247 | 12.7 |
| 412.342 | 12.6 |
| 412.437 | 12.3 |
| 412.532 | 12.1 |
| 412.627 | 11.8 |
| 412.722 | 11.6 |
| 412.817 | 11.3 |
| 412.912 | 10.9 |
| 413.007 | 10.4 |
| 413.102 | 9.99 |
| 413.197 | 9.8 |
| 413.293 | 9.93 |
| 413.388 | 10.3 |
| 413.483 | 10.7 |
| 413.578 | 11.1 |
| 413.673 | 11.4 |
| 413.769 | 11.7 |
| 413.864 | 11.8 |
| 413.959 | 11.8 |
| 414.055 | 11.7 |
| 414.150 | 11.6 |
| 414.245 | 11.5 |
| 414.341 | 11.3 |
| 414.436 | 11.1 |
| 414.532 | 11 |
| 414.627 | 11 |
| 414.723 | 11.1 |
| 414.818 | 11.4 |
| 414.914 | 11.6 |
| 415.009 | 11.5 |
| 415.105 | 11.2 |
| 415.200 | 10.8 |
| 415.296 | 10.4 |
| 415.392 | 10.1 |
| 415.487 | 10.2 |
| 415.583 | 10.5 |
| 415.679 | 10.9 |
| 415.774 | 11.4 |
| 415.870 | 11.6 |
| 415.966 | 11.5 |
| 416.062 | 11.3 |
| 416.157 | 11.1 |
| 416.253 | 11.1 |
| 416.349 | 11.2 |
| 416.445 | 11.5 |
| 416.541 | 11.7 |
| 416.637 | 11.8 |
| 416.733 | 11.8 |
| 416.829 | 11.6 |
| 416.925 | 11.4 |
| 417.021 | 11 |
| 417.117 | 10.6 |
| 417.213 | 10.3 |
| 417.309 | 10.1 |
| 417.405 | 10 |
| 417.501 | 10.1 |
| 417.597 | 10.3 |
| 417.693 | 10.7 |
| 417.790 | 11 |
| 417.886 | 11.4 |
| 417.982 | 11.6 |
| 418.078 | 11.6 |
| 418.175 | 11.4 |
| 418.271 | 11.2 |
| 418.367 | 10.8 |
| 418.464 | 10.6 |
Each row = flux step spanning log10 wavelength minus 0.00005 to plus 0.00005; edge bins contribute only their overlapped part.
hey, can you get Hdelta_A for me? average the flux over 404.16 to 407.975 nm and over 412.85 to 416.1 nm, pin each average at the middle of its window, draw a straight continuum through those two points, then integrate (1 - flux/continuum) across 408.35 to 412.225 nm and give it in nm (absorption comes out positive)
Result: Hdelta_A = -0.18 nm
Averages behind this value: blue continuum 11.1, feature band 11.6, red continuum 11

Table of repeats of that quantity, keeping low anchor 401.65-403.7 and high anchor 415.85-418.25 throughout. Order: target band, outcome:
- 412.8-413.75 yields 0.06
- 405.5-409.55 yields 0.10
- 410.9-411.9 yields -0.03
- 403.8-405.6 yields -0.02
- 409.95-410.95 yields 0.04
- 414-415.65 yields 0.02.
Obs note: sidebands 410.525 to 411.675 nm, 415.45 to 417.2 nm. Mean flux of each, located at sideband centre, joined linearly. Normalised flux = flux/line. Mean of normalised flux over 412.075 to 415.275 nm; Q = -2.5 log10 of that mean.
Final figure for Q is 0.01 mag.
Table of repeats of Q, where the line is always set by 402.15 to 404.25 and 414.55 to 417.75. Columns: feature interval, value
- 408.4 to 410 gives -0.025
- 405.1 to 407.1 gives 0.038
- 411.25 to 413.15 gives -0.053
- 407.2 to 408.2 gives 0.124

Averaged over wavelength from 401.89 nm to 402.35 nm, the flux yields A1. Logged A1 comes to 12.5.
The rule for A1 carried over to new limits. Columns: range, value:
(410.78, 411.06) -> 11.2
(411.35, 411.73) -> 12.1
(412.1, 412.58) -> 12.4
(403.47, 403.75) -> 11.5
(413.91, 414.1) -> 11.7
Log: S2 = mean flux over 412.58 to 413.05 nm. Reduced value 11.2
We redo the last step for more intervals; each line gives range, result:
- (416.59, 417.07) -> 11.5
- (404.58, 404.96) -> 11.6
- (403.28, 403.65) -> 10.9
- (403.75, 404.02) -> 12.5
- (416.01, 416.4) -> 11.2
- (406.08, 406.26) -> 10.7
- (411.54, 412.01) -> 11.9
